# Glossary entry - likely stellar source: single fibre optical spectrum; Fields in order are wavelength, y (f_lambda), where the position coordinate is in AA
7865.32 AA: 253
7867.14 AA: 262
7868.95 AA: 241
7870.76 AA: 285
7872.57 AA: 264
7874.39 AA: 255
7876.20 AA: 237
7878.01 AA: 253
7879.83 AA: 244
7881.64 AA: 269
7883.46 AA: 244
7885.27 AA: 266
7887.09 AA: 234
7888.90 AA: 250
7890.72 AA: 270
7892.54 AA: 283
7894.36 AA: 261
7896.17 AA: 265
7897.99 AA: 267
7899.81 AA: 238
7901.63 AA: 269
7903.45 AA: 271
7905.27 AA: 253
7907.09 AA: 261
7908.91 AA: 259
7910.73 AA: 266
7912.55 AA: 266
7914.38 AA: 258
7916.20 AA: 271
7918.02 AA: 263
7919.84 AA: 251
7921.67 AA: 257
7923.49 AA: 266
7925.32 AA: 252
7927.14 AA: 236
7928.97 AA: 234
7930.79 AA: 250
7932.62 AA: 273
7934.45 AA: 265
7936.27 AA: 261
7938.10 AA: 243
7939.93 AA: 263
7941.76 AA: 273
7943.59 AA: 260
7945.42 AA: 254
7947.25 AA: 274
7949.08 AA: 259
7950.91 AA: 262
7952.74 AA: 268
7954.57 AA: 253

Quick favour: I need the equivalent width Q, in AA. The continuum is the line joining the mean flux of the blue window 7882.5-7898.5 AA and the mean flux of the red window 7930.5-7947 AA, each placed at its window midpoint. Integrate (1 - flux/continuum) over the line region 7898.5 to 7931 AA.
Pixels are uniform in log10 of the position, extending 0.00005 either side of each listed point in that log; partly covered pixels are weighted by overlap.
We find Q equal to 0.4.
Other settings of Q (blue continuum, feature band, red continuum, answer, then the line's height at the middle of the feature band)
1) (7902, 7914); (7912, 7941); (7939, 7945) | 0.7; 263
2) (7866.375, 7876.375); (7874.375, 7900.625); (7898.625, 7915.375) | 0.4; 259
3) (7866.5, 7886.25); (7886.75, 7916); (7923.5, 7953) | -0.5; 257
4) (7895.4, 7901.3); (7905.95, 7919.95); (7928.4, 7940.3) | -0.3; 257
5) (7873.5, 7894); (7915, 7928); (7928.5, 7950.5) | 0.1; 258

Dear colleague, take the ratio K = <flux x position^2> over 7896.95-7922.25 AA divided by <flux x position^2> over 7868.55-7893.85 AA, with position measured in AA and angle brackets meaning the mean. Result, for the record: 1.0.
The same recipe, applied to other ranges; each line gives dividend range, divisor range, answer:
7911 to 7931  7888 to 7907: 0.98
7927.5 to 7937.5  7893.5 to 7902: 0.99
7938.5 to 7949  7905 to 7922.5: 1.02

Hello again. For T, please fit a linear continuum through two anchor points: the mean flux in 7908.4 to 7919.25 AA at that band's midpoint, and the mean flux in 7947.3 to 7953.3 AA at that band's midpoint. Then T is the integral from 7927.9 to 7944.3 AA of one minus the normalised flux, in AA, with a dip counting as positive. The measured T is 0.4 AA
